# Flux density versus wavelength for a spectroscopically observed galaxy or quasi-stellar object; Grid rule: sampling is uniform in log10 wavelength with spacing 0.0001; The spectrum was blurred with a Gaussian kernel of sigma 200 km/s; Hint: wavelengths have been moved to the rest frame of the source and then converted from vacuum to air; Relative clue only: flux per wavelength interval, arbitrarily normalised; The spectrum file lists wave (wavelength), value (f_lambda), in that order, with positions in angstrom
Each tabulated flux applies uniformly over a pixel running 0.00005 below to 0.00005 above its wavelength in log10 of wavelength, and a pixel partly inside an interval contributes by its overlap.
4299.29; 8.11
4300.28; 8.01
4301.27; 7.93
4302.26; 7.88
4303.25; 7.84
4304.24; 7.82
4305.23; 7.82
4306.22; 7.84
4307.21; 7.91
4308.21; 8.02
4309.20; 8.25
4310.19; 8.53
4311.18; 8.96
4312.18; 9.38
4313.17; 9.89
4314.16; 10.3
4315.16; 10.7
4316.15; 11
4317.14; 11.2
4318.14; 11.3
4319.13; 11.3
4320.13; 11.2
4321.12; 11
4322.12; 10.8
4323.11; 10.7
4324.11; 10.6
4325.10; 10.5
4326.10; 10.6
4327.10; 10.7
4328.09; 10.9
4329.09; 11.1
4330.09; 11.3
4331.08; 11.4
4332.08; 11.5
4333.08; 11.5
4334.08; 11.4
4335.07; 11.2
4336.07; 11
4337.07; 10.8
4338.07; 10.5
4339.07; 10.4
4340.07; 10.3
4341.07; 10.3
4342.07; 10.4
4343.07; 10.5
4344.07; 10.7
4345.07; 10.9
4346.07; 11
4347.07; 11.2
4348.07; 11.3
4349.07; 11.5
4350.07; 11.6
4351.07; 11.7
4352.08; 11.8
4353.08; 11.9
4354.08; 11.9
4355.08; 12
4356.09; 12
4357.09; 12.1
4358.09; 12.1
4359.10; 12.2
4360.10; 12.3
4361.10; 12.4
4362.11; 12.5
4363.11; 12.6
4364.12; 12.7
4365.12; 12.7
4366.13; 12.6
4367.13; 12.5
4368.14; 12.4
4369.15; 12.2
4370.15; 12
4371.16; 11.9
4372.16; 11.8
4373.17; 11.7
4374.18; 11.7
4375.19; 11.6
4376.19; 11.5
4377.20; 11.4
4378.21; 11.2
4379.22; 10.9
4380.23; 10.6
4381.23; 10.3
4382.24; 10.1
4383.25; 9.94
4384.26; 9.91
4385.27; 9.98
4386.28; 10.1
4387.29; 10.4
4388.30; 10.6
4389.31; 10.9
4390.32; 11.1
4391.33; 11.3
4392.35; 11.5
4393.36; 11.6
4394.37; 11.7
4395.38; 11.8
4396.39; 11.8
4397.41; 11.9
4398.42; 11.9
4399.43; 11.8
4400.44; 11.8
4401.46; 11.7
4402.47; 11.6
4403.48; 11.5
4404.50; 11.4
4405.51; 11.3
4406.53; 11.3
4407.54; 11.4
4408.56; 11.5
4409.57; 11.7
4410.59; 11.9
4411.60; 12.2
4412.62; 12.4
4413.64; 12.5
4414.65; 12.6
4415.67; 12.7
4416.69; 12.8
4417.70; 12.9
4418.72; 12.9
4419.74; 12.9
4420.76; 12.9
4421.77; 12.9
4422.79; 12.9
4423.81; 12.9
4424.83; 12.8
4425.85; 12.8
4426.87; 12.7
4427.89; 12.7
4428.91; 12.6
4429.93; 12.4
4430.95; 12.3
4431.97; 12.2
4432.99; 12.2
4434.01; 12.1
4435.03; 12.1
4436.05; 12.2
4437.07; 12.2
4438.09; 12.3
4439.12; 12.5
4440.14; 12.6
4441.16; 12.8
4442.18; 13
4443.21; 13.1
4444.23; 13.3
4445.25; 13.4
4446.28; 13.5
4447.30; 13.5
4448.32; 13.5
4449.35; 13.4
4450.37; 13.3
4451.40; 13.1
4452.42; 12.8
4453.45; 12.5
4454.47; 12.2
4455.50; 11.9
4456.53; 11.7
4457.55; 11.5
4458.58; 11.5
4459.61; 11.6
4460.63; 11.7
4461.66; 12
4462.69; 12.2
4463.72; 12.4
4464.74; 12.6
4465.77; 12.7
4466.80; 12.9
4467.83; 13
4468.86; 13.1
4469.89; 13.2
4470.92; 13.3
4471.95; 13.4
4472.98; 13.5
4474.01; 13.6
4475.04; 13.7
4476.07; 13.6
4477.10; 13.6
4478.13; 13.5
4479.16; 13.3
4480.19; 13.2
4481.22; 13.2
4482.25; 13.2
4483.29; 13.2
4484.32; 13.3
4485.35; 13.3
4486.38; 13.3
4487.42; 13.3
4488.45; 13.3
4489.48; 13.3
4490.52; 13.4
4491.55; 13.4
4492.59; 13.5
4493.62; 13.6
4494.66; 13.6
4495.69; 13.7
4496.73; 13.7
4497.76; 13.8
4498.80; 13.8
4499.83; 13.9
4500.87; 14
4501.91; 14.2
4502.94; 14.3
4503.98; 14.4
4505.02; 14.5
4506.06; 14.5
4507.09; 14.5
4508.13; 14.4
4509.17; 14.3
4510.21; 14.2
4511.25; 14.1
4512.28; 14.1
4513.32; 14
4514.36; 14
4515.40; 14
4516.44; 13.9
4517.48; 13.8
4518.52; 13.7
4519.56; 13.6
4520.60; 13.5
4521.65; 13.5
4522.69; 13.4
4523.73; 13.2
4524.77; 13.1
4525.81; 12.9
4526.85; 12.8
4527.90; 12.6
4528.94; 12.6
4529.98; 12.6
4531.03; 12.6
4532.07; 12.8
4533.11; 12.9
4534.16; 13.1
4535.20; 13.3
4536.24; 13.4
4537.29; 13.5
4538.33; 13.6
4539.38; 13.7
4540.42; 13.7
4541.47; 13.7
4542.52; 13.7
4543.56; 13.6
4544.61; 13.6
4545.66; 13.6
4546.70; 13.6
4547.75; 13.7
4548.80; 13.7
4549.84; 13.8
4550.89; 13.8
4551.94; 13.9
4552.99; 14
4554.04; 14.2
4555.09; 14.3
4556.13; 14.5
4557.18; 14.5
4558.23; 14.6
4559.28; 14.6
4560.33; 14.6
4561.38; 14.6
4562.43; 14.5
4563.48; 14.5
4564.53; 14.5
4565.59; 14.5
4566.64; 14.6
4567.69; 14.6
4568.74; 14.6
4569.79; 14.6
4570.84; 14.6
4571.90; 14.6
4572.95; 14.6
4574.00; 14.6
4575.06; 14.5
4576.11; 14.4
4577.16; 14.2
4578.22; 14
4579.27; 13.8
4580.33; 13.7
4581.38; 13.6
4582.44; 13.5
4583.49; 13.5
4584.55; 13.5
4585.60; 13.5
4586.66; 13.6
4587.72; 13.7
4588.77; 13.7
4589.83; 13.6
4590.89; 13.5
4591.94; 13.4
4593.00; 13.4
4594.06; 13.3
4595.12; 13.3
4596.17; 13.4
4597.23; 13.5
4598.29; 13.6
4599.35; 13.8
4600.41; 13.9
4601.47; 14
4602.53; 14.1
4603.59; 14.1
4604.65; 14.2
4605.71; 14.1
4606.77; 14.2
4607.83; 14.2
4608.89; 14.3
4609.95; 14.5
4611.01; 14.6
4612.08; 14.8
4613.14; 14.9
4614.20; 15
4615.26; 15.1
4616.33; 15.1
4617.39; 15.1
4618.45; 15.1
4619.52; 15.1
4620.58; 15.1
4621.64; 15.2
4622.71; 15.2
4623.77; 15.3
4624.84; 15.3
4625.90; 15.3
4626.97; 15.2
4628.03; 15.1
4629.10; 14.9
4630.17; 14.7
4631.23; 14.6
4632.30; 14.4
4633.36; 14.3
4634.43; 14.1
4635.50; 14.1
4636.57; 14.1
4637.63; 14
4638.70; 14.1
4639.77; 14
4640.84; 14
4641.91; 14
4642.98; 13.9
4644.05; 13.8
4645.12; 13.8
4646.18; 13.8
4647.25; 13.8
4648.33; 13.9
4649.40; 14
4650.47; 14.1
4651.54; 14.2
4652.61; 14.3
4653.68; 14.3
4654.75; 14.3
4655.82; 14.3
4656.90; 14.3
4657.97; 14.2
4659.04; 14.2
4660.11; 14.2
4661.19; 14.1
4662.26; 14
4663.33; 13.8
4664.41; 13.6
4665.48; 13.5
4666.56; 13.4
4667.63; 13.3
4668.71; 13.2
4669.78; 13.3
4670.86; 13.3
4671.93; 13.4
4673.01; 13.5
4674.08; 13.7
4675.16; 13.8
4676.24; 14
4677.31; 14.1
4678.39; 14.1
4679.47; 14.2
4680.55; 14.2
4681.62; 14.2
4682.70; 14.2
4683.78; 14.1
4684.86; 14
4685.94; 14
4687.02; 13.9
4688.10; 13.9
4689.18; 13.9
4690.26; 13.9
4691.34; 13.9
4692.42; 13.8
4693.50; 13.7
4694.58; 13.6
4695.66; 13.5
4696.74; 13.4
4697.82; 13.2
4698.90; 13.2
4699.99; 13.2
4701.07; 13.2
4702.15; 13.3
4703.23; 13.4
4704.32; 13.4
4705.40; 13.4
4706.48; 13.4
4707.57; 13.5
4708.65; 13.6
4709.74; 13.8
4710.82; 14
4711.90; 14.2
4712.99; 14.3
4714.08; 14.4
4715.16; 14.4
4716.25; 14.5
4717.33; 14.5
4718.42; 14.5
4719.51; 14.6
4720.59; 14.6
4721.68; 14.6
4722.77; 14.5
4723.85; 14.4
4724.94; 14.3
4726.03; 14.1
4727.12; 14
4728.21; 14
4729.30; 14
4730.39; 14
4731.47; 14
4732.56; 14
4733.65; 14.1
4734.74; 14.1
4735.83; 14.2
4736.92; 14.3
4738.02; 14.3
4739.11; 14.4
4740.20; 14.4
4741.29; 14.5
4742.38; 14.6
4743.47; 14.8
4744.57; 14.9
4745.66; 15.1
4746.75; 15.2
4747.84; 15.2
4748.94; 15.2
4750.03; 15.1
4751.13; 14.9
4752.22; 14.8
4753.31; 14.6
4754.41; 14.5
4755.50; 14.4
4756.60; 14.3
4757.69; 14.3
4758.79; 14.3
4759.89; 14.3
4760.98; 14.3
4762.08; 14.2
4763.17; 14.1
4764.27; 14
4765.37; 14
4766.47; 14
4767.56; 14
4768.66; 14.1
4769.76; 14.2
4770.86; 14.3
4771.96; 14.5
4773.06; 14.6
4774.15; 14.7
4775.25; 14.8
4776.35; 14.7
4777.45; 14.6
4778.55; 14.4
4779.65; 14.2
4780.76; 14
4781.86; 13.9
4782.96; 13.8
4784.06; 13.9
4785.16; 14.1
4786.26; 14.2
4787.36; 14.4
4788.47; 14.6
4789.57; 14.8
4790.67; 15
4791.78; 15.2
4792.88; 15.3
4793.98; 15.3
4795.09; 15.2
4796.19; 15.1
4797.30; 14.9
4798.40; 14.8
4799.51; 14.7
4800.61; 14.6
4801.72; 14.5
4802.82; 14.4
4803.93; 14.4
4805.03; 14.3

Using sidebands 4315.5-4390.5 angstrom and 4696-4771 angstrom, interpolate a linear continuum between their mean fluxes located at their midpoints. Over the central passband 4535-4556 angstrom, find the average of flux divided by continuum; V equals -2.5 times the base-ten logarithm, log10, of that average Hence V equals -0.08 mag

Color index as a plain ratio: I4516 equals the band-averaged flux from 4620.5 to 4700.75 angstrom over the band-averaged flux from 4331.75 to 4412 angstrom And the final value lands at 1.2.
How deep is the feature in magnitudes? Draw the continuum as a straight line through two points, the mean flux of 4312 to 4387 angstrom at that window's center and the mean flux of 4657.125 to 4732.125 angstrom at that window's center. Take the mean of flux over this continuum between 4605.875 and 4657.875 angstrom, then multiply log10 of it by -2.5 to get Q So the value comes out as -0.08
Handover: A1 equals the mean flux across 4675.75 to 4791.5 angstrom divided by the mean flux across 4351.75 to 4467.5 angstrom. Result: 1.2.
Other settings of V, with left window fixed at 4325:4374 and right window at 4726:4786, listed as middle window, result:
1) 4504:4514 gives -0.133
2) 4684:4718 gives 0.018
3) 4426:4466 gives -0.028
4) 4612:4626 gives -0.130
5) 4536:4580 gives -0.093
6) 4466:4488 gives -0.075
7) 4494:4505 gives -0.113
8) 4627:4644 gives -0.060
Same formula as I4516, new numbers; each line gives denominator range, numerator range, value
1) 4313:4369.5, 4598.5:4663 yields 1.27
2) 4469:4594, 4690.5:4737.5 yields 1.01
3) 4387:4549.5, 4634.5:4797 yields 1.10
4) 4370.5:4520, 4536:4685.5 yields 1.12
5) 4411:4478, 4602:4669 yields 1.13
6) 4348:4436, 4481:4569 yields 1.16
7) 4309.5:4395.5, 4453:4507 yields 1.18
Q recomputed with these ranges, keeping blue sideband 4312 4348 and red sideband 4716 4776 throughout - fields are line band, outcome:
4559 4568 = -0.13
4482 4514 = -0.13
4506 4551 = -0.08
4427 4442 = -0.06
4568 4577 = -0.13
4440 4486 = -0.08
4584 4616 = -0.06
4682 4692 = 0.00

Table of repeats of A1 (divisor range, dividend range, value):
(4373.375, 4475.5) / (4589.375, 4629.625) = 1.19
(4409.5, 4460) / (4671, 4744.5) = 1.11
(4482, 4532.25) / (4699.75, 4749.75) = 1.04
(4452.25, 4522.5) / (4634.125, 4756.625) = 1.05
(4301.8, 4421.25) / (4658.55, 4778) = 1.26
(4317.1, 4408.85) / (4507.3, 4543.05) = 1.19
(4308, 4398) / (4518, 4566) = 1.23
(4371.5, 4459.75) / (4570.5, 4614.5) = 1.16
